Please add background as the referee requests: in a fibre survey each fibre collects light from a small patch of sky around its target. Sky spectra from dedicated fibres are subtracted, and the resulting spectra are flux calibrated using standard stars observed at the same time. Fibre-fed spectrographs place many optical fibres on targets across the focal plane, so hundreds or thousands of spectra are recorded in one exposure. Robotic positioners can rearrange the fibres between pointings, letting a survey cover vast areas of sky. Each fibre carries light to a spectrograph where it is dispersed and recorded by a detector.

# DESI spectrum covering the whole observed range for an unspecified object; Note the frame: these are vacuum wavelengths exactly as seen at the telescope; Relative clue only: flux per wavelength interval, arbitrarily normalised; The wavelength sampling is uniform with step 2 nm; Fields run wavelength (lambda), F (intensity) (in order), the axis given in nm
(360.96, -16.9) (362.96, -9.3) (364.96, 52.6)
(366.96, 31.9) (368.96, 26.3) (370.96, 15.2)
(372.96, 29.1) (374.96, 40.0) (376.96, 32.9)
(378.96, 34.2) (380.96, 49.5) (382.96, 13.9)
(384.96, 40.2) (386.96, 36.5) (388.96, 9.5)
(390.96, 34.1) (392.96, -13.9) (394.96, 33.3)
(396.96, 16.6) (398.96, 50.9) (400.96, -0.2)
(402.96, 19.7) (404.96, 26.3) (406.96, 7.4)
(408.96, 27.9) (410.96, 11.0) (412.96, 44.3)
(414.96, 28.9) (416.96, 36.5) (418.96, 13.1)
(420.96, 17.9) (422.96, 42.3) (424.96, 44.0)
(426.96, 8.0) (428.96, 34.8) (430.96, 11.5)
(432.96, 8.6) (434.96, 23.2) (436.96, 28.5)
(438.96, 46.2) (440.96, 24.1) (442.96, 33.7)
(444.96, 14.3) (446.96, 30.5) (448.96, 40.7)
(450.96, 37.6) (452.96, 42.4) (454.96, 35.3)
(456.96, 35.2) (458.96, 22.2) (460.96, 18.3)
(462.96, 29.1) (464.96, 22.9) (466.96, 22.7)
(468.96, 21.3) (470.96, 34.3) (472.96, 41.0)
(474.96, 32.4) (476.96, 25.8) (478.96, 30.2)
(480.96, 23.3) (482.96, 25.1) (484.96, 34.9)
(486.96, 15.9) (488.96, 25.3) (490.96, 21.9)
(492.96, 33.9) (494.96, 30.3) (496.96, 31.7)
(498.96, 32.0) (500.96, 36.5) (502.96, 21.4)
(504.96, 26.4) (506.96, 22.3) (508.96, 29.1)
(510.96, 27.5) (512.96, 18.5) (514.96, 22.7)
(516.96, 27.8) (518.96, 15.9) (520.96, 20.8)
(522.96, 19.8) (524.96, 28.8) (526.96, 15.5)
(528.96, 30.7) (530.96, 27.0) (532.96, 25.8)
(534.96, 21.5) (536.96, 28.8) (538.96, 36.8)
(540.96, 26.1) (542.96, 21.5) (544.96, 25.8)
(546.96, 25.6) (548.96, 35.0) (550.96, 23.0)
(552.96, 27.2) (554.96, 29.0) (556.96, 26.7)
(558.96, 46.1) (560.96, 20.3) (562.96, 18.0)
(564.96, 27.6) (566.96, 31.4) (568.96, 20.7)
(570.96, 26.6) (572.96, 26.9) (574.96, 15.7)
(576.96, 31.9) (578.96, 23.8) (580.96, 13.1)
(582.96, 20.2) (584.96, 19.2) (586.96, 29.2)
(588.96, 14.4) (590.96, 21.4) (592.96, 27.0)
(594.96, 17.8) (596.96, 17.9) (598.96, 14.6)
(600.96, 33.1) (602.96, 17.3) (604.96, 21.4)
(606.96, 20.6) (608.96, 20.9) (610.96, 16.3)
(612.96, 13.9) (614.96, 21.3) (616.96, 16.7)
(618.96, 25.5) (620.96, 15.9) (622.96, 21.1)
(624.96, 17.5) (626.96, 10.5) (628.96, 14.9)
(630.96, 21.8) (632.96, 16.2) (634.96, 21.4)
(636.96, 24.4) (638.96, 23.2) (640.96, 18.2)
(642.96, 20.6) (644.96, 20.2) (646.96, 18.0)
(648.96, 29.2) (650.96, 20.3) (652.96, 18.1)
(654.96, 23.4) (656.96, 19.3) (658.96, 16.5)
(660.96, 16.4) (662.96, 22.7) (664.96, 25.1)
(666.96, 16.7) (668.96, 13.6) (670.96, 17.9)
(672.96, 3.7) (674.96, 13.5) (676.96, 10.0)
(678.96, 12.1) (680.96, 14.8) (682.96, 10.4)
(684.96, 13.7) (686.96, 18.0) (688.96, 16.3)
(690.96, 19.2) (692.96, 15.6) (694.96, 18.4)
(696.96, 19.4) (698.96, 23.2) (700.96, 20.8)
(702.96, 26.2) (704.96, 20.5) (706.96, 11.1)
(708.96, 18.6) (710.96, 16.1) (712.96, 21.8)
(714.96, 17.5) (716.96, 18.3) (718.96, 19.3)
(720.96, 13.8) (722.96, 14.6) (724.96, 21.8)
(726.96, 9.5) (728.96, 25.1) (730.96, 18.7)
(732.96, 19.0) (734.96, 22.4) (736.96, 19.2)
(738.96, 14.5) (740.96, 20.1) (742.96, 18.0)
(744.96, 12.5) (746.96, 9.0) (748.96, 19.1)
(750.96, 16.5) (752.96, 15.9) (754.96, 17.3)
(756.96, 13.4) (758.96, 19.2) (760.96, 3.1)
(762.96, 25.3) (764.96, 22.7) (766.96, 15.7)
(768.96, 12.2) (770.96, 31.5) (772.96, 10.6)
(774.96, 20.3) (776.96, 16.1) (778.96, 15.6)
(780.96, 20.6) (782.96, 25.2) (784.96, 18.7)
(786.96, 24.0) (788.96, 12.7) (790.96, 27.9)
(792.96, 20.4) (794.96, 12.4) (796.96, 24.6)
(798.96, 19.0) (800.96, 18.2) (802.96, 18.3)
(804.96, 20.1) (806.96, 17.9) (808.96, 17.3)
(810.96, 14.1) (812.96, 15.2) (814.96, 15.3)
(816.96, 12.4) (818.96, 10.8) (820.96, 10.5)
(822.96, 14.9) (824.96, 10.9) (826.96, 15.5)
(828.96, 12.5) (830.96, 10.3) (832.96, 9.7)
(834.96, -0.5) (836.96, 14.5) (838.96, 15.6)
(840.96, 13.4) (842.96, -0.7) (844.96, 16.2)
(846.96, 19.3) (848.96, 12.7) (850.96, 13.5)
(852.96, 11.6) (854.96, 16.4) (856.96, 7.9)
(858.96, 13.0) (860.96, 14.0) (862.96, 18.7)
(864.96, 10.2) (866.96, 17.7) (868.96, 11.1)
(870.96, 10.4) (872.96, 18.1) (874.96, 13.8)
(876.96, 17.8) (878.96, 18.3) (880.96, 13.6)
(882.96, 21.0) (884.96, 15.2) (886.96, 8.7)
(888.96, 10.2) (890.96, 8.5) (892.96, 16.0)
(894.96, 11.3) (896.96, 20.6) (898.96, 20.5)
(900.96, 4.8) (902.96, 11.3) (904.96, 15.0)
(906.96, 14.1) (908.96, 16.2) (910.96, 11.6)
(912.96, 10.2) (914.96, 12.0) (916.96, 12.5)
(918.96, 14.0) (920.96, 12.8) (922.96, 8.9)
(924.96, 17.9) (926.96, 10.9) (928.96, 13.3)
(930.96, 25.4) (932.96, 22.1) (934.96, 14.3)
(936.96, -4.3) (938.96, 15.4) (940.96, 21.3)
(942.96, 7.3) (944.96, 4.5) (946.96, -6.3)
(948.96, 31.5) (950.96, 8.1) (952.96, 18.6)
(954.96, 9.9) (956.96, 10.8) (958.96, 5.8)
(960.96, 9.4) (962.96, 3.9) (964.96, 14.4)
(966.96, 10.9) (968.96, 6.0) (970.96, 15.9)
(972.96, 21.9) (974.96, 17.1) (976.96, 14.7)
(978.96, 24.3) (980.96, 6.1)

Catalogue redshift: 0.818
